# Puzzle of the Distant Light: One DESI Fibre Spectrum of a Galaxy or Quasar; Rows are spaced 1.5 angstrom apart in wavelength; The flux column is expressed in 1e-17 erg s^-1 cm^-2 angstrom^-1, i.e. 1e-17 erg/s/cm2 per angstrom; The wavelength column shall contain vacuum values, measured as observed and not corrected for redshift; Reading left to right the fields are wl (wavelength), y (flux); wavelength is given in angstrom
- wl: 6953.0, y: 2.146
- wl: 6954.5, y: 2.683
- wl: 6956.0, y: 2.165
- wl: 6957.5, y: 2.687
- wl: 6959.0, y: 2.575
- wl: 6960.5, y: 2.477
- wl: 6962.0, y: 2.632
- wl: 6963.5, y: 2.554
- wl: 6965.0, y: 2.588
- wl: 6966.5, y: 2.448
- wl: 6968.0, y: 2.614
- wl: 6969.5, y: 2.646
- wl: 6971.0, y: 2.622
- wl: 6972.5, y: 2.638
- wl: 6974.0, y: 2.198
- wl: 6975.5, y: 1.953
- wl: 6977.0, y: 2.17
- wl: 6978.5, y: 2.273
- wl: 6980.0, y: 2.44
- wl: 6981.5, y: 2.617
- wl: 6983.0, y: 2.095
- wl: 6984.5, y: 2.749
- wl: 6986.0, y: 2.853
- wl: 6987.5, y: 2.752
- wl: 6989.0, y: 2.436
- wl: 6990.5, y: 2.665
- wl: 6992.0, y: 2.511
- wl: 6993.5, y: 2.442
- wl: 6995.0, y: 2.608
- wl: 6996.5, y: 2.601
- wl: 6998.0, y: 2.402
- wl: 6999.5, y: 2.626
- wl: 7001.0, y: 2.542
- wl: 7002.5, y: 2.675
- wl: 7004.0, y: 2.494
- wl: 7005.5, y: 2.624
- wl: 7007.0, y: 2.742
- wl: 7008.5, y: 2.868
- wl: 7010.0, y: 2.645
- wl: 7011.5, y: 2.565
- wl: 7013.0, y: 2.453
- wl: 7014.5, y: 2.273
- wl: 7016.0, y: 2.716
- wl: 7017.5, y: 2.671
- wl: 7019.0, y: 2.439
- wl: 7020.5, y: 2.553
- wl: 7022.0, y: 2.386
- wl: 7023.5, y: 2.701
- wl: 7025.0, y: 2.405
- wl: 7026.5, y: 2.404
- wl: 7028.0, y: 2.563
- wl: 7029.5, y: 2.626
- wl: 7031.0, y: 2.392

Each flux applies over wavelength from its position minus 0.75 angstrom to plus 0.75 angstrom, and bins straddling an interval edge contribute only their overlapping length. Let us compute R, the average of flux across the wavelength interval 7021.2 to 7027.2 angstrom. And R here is 2.48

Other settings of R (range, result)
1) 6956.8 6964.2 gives 2.58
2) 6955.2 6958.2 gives 2.43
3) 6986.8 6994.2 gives 2.56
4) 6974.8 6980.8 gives 2.21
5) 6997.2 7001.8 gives 2.53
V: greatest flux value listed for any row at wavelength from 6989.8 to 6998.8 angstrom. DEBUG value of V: 2.665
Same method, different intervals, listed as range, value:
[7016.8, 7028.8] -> 2.701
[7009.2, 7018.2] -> 2.716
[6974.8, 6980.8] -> 2.44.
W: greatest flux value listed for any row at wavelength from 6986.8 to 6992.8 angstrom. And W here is 2.752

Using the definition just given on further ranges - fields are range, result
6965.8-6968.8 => 2.614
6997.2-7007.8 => 2.742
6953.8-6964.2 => 2.687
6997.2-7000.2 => 2.626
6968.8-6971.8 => 2.646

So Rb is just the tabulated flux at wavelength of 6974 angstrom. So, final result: 2.198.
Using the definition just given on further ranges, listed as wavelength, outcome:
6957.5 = 2.687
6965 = 2.588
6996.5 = 2.601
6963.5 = 2.554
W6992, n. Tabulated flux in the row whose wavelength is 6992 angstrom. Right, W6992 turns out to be 2.511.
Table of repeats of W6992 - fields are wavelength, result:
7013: 2.453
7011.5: 2.565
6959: 2.575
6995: 2.608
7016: 2.716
